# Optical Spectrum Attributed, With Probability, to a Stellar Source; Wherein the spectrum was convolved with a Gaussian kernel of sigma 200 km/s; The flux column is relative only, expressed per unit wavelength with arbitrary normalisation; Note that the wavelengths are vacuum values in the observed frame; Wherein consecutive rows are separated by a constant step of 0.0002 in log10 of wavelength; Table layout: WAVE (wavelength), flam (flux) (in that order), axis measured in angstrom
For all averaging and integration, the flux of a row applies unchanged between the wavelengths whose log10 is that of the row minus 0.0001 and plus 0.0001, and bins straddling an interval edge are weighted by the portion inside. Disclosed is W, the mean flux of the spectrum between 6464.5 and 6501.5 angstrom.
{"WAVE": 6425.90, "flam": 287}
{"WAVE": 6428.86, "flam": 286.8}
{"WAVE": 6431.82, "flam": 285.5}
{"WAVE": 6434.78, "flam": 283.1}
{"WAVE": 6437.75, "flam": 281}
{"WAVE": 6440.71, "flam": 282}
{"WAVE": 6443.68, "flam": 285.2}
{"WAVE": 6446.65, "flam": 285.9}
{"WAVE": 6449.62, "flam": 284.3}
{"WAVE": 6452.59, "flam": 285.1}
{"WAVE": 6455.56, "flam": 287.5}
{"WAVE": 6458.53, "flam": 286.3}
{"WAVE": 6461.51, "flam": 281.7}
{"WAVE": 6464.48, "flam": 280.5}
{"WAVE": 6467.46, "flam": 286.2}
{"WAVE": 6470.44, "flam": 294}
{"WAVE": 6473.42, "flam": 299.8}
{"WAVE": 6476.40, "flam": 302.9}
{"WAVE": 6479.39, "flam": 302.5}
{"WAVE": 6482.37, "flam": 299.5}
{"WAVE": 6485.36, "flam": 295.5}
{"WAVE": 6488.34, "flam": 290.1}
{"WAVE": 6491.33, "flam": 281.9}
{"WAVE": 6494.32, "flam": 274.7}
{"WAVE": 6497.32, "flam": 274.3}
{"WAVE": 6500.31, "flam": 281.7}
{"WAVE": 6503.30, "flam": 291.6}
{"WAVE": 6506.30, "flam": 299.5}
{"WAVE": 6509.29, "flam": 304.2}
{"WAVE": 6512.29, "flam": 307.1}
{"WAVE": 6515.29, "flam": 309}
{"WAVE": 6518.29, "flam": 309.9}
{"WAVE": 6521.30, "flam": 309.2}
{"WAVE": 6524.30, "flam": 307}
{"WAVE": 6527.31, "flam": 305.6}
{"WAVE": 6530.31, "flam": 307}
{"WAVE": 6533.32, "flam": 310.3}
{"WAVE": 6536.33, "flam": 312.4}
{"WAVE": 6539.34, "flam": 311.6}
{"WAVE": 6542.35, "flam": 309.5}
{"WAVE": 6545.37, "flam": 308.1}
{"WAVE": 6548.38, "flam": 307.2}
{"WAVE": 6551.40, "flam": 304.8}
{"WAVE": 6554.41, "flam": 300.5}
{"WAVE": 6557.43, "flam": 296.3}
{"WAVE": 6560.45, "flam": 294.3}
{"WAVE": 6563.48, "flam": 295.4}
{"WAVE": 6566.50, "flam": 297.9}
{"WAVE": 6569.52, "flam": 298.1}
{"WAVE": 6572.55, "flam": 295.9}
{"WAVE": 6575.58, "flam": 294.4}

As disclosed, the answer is 290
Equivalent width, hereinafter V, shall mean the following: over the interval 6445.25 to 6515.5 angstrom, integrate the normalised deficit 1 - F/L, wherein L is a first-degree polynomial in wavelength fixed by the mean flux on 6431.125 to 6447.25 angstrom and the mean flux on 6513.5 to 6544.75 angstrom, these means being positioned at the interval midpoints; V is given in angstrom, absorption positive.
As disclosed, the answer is 1.0 angstrom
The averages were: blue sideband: 284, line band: 291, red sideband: 309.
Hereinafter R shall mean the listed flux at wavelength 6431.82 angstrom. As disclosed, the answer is 285.5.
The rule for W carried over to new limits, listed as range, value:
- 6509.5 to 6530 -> 308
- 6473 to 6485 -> 301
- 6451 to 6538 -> 296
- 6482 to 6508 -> 287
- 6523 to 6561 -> 306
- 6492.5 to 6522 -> 296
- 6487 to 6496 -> 282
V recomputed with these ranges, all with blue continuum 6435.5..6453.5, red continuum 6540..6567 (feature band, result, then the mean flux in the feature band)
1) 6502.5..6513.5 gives -0.2 angstrom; 301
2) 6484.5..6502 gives 0.6 angstrom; 283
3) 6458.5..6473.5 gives 0.0 angstrom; 287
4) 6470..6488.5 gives -0.6 angstrom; 299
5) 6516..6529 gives -0.5 angstrom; 308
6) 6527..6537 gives -0.4 angstrom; 309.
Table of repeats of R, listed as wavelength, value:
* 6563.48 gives 295.4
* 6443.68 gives 285.2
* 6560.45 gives 294.3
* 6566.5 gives 297.9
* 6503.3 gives 291.6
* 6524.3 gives 307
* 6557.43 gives 296.3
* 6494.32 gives 274.7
